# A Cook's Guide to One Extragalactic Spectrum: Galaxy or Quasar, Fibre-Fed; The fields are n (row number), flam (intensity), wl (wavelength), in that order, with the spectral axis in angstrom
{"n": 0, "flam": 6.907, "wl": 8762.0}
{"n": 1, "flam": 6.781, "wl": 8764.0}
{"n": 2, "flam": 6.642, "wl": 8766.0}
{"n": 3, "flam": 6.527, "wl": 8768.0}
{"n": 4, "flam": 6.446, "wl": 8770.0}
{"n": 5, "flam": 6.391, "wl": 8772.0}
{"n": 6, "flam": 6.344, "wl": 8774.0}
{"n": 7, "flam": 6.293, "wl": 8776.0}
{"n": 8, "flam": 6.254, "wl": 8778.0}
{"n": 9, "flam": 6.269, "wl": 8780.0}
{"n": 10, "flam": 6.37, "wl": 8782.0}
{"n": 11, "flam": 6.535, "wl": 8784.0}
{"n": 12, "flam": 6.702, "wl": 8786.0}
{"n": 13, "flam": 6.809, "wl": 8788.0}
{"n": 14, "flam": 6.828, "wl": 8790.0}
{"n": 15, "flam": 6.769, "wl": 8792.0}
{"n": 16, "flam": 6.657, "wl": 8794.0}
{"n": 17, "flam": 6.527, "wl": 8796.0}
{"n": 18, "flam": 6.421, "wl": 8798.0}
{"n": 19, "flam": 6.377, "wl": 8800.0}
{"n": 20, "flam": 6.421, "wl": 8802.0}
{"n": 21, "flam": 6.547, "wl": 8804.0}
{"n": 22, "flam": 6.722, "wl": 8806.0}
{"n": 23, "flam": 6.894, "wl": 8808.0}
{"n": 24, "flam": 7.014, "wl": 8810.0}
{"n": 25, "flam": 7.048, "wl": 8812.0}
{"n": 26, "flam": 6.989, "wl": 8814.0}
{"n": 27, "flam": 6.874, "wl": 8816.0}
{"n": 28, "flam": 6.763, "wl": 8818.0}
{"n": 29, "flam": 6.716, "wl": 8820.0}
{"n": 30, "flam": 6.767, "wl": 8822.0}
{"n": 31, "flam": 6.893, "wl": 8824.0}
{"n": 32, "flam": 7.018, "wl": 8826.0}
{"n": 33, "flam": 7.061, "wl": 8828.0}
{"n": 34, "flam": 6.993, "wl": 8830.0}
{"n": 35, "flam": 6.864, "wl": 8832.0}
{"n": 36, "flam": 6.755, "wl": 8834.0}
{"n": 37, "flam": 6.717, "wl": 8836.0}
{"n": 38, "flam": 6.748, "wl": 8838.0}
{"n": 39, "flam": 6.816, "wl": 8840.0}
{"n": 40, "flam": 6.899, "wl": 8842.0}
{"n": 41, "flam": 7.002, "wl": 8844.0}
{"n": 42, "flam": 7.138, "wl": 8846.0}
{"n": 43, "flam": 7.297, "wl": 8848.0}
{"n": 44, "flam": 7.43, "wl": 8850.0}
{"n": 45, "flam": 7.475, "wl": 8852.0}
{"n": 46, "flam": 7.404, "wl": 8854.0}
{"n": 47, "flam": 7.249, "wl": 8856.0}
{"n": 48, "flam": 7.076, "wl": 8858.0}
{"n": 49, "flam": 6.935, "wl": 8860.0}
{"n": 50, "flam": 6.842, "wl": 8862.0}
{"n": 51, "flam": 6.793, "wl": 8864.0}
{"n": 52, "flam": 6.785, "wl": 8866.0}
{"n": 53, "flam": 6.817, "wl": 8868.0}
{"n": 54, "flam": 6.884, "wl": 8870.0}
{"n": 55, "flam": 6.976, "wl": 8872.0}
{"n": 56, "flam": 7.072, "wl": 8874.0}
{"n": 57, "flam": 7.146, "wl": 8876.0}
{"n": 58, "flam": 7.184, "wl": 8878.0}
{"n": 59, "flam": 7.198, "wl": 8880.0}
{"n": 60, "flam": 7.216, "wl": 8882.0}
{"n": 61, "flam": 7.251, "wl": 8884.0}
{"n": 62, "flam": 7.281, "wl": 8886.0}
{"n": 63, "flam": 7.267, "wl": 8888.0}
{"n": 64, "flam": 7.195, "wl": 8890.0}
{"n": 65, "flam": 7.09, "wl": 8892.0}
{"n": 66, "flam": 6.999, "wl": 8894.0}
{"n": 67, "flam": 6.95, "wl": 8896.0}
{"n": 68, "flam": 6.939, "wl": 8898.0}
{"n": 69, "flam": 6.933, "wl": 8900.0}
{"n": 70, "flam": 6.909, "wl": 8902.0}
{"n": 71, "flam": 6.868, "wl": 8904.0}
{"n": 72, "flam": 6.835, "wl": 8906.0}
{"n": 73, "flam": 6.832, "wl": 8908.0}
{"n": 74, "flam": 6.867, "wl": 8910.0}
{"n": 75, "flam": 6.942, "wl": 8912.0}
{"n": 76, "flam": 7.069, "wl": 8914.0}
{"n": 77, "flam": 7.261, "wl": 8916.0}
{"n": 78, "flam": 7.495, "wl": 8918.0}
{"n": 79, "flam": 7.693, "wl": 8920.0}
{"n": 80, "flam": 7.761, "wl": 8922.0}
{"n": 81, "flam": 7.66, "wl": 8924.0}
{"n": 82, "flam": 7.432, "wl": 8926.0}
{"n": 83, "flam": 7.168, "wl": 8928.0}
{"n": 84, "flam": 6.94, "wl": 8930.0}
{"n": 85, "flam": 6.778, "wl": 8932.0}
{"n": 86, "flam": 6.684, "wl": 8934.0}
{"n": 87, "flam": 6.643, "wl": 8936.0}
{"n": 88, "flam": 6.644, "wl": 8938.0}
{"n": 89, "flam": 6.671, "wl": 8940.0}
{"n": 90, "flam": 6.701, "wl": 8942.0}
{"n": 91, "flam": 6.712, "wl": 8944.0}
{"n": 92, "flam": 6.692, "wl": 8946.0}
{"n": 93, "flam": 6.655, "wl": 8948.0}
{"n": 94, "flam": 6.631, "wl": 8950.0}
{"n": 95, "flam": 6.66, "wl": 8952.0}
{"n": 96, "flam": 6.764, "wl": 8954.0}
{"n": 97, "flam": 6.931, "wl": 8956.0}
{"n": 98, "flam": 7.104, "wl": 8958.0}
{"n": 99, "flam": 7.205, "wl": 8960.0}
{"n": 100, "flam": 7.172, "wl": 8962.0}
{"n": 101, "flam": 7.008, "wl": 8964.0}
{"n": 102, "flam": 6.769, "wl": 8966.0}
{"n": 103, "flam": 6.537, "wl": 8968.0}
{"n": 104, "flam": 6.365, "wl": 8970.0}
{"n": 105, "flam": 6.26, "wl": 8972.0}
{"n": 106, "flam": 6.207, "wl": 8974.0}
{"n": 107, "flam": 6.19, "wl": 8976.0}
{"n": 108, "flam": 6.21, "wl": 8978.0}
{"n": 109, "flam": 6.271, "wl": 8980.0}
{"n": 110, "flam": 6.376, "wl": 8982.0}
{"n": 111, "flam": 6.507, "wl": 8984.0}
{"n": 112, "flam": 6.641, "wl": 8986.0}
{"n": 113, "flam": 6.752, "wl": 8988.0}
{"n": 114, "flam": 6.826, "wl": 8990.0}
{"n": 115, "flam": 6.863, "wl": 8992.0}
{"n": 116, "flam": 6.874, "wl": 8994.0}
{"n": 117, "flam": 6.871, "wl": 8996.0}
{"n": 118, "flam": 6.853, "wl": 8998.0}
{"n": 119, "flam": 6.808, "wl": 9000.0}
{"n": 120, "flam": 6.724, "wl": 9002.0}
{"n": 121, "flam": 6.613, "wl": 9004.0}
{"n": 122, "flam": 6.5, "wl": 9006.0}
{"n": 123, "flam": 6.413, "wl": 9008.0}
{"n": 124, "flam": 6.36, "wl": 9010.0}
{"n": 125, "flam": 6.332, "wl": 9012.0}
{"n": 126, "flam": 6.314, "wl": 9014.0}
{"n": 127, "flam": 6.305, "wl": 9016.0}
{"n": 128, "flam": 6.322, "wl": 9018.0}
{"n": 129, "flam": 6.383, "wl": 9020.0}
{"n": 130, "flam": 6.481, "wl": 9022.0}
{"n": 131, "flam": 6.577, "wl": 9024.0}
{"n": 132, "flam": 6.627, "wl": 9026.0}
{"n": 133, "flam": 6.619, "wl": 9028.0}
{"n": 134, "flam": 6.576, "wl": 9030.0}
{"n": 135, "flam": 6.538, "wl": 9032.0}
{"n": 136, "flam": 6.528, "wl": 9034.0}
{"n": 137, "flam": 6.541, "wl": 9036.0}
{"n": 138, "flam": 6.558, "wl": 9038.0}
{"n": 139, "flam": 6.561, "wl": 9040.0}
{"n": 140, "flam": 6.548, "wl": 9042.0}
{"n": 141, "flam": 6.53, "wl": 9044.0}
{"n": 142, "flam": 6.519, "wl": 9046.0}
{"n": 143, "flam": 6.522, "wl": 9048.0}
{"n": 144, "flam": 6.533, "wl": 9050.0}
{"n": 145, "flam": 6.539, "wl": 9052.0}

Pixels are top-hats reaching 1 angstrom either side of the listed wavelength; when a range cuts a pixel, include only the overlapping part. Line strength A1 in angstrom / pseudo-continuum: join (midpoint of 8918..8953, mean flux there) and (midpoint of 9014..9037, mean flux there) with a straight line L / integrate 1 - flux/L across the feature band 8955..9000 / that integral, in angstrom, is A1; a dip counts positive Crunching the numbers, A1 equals 0.45 angstrom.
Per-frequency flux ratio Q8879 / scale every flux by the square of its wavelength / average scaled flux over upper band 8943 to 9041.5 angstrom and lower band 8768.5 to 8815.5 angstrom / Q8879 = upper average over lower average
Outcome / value 1.05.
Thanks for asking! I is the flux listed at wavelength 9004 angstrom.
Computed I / 6.613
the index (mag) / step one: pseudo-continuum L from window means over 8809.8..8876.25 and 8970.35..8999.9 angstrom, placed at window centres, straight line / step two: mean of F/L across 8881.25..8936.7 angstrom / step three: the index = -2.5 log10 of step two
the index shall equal -0.05 mag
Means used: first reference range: 6.98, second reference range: 6.55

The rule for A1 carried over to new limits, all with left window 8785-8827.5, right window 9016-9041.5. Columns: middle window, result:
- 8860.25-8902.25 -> -2.3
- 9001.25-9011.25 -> 0.0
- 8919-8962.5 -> -2.3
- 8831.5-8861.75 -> -1.5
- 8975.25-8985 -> 0.4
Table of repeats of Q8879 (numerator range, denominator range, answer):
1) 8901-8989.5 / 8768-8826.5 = 1.06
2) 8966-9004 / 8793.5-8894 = 0.98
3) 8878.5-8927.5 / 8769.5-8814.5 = 1.11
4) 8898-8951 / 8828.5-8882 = 1.01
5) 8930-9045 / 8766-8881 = 1.01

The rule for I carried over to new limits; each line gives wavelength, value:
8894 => 6.999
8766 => 6.642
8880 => 7.198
